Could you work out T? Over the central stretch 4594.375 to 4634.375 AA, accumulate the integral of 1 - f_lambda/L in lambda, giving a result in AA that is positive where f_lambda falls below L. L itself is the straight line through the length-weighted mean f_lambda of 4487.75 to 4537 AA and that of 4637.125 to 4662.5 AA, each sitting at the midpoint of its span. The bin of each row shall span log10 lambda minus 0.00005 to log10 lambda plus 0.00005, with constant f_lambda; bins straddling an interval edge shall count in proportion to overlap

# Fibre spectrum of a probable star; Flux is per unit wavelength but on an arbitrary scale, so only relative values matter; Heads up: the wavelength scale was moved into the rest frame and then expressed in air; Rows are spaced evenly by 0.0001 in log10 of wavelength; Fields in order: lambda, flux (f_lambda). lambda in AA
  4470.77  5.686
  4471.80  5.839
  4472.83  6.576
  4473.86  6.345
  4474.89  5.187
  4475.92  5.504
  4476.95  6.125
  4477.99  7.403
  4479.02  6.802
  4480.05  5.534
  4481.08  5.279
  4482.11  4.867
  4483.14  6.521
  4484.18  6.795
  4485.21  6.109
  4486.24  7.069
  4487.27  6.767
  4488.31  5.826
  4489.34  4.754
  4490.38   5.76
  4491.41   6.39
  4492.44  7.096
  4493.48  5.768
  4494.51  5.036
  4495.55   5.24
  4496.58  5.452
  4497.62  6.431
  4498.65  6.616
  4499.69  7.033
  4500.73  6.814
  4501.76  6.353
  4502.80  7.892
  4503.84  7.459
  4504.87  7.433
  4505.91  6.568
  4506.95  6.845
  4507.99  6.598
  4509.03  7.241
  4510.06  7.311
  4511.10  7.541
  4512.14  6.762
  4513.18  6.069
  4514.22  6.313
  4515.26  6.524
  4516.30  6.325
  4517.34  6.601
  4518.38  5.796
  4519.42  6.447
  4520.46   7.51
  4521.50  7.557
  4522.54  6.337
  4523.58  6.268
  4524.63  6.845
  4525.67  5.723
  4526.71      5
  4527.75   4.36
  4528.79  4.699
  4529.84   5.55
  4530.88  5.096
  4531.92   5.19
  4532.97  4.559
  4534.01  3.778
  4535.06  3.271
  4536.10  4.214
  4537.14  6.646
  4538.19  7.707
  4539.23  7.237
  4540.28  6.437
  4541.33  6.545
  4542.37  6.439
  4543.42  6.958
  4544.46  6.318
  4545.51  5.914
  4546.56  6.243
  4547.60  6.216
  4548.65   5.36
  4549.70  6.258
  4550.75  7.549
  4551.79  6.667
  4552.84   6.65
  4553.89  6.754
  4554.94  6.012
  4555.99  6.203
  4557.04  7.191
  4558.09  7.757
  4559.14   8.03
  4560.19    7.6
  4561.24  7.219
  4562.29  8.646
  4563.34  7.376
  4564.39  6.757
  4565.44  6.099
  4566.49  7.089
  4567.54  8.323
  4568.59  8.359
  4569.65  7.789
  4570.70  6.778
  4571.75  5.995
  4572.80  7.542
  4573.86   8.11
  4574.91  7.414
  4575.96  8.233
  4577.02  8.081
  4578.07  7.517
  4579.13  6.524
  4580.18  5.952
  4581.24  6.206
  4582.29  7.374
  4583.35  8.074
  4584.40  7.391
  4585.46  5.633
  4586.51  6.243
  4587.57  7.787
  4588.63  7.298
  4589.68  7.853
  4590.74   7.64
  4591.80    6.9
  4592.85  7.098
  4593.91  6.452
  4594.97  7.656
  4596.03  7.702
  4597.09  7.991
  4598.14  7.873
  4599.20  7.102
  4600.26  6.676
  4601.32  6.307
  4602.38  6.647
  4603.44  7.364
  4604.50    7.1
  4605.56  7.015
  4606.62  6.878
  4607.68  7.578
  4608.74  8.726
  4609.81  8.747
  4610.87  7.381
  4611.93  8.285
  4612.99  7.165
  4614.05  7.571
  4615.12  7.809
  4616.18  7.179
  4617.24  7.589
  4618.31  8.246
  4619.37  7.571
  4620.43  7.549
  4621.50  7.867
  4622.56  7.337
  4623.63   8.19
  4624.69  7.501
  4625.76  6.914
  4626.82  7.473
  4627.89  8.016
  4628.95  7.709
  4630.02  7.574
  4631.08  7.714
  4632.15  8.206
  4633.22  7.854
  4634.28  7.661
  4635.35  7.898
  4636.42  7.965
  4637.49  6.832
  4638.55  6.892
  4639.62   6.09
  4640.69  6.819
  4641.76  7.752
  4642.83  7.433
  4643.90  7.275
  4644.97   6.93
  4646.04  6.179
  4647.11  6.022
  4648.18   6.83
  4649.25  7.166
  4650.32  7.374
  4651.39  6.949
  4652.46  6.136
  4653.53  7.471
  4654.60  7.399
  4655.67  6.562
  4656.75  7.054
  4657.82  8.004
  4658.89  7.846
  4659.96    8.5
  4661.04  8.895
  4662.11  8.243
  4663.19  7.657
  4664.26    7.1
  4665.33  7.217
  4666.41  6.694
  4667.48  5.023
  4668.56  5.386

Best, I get -3.82 AA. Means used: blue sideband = 6.09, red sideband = 7.19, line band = 7.57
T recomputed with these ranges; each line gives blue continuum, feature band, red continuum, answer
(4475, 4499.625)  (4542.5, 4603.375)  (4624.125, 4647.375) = -2.61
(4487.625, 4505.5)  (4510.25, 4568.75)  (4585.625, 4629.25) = 3.11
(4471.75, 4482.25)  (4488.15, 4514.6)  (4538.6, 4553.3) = -1.37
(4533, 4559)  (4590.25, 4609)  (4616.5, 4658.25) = -0.96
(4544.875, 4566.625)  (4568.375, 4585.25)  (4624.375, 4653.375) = -0.86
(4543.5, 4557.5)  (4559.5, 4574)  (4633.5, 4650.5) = -1.89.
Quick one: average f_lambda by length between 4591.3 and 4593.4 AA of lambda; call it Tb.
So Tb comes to 7.01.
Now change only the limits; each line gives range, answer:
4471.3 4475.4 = 5.99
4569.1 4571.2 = 7.28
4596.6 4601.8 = 7.2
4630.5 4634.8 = 7.87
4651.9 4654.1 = 6.83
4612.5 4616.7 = 7.43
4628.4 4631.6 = 7.69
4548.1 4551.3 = 6.39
